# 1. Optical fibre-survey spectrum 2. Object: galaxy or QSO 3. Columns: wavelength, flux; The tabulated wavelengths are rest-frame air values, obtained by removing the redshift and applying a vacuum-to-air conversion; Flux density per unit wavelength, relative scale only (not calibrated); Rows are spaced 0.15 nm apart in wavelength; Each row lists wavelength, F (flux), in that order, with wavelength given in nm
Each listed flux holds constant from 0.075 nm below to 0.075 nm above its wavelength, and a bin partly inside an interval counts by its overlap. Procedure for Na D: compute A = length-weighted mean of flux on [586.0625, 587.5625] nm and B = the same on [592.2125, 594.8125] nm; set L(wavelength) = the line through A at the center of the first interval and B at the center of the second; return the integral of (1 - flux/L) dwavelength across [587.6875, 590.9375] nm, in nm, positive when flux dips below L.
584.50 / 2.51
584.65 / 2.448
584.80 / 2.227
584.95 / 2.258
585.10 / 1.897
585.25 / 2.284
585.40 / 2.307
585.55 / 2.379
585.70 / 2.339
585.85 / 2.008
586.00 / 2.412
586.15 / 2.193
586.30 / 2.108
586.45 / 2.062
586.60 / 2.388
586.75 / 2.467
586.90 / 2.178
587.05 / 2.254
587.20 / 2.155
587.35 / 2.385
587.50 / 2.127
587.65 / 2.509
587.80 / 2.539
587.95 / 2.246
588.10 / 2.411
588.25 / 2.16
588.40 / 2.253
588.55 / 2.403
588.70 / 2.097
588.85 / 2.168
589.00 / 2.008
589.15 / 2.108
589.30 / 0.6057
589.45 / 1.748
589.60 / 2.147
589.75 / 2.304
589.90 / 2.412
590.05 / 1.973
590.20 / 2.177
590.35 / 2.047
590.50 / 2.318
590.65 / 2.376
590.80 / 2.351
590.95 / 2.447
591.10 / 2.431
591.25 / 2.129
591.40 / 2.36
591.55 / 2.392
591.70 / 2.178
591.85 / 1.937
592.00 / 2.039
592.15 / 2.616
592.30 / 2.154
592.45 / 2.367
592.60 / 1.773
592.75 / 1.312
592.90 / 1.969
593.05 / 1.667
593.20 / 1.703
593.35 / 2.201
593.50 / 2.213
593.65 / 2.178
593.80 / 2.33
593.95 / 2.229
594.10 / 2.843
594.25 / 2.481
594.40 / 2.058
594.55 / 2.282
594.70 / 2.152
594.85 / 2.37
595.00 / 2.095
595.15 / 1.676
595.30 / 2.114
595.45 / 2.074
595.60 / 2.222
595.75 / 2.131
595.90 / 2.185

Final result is 0.07 nm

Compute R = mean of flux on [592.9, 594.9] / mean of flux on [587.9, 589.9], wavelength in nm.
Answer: 1.07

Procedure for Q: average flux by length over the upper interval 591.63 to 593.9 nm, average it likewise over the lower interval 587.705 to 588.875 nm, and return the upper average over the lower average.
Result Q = 0.9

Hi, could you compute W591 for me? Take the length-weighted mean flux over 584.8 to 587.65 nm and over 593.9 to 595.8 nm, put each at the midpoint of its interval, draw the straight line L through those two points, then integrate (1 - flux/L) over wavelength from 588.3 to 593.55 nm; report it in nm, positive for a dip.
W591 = 0.30 nm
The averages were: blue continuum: 2.24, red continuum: 2.21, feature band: 2.1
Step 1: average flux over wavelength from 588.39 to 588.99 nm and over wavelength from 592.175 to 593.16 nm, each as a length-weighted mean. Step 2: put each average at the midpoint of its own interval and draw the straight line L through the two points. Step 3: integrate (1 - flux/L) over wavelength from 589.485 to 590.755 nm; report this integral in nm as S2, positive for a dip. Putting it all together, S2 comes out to -0.07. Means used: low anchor 2.2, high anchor 1.91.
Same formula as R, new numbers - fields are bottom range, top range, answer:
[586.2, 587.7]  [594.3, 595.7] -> 0.94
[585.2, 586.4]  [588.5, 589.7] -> 0.85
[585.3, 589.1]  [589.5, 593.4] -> 0.95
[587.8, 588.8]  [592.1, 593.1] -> 0.86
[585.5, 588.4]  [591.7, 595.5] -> 0.93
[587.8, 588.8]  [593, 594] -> 0.91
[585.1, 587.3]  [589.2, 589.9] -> 0.80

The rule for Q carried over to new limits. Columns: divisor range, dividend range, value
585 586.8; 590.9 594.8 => 0.97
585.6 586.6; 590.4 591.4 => 1.06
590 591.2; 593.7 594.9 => 1.03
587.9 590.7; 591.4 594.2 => 1.01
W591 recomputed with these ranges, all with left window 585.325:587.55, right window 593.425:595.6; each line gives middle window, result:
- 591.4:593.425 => 0.176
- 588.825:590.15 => 0.179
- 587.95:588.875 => -0.003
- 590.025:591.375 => -0.017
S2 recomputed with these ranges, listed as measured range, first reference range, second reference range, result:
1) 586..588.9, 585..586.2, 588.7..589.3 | -0.31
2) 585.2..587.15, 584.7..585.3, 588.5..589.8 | -0.14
